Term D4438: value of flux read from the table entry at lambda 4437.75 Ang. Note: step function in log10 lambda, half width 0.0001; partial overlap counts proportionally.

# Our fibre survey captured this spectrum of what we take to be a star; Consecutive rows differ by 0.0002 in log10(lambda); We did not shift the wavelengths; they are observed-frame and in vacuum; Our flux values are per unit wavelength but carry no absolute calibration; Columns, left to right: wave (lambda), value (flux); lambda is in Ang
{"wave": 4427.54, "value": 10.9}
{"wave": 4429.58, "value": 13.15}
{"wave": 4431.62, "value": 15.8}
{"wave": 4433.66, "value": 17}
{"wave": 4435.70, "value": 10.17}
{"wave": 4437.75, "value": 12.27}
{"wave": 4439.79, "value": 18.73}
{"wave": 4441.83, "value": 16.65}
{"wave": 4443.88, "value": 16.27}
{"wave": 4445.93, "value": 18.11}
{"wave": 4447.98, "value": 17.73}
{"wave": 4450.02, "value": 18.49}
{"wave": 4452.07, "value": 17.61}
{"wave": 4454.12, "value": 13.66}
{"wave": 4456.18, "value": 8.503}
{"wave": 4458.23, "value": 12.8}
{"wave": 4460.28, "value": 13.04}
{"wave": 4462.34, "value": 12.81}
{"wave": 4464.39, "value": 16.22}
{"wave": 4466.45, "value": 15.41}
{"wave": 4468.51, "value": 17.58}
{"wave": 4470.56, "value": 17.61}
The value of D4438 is 12.27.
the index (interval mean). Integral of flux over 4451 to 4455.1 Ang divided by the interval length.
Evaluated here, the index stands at 15.7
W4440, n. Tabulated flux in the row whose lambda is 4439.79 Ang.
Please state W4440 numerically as 18.73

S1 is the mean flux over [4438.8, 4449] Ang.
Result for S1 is 17.5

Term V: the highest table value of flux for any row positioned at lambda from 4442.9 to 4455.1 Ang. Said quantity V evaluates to 18.49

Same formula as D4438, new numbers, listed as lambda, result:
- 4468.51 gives 17.58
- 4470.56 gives 17.61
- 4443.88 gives 16.27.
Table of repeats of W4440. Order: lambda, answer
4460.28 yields 13.04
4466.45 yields 15.41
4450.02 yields 18.49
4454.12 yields 13.66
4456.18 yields 8.503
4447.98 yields 17.73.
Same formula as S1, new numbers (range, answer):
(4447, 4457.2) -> 15.2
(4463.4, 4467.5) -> 15.8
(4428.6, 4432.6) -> 14.5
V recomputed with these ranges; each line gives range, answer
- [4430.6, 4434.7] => 17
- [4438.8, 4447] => 18.73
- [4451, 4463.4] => 17.61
